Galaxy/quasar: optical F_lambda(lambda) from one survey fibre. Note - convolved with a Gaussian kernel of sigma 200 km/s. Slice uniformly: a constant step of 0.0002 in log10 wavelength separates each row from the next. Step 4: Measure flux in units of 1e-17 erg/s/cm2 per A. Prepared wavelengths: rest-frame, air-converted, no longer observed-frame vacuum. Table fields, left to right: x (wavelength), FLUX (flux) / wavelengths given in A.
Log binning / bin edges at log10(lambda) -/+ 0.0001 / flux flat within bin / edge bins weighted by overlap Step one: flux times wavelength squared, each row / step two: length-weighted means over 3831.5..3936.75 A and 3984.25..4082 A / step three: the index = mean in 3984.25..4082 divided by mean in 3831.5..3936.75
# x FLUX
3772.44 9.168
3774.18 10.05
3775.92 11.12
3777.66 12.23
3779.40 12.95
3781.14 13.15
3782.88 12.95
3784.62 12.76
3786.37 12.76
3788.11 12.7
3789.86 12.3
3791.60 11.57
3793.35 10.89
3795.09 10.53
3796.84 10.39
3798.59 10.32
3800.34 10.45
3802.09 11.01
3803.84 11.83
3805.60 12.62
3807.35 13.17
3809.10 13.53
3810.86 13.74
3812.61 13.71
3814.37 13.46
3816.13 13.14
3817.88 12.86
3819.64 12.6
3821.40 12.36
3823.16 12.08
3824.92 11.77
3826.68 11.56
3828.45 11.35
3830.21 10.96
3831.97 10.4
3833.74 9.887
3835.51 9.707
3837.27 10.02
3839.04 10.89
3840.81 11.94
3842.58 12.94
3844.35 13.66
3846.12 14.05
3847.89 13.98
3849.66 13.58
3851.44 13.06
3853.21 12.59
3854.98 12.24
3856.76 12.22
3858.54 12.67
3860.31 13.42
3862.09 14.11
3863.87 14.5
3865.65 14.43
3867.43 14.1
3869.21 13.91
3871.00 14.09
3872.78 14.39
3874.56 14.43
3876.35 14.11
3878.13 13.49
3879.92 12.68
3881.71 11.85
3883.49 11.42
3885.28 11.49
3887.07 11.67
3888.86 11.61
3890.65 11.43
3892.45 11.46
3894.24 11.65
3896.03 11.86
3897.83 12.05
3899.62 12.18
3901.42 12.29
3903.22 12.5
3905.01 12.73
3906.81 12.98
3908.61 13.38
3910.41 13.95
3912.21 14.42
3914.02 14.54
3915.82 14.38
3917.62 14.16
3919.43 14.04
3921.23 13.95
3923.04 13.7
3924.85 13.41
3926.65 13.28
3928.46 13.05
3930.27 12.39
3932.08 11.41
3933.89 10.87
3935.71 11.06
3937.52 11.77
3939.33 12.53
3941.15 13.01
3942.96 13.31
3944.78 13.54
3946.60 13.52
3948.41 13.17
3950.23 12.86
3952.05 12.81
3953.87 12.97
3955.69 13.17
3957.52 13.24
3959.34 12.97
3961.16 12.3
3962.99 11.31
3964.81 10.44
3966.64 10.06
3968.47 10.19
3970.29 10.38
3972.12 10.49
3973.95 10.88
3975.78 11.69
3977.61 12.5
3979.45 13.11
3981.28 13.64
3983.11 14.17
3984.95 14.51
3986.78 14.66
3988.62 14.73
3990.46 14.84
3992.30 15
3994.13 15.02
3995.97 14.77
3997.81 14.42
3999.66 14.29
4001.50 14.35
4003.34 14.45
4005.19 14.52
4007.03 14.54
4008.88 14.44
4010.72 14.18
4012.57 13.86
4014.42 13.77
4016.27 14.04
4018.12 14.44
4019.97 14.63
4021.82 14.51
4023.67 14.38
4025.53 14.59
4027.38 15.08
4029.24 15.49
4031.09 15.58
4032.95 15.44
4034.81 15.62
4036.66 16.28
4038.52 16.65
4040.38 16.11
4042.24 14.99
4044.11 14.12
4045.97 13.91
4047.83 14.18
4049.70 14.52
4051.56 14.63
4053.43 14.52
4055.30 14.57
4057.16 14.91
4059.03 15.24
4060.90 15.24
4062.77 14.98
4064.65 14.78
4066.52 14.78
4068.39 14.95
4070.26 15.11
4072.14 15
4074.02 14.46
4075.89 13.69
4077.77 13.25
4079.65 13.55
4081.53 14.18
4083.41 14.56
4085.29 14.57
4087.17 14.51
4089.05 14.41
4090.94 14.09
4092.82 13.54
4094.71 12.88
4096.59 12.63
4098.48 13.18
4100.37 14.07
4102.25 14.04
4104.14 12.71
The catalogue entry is 1.24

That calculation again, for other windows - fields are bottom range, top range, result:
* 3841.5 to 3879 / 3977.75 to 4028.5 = 1.14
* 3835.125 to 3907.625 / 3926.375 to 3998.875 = 1.05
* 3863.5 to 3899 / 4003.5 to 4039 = 1.24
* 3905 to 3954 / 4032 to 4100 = 1.19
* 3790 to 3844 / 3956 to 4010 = 1.22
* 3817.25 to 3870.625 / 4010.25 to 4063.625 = 1.31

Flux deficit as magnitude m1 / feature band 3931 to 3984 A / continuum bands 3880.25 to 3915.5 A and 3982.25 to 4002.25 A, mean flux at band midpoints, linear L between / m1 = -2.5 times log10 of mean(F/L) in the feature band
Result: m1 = 0.14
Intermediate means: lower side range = 12.4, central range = 12.2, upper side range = 14.6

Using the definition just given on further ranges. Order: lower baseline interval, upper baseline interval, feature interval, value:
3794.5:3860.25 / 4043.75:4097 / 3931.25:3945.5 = 0.08 mag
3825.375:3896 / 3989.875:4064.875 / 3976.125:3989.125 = 0.03 mag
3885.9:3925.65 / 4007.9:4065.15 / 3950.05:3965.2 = 0.10 mag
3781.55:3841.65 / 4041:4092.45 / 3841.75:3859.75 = -0.07 mag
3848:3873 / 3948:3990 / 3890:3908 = 0.09 mag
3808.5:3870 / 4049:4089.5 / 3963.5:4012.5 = 0.05 mag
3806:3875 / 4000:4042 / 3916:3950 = 0.07 mag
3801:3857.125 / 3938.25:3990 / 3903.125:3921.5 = -0.11 mag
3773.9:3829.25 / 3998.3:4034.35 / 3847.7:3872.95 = -0.06 mag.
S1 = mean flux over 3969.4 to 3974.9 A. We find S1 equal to 10.6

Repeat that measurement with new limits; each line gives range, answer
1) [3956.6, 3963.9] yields 12.4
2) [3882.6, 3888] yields 11.5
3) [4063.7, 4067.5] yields 14.8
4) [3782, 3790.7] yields 12.7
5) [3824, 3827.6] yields 11.7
